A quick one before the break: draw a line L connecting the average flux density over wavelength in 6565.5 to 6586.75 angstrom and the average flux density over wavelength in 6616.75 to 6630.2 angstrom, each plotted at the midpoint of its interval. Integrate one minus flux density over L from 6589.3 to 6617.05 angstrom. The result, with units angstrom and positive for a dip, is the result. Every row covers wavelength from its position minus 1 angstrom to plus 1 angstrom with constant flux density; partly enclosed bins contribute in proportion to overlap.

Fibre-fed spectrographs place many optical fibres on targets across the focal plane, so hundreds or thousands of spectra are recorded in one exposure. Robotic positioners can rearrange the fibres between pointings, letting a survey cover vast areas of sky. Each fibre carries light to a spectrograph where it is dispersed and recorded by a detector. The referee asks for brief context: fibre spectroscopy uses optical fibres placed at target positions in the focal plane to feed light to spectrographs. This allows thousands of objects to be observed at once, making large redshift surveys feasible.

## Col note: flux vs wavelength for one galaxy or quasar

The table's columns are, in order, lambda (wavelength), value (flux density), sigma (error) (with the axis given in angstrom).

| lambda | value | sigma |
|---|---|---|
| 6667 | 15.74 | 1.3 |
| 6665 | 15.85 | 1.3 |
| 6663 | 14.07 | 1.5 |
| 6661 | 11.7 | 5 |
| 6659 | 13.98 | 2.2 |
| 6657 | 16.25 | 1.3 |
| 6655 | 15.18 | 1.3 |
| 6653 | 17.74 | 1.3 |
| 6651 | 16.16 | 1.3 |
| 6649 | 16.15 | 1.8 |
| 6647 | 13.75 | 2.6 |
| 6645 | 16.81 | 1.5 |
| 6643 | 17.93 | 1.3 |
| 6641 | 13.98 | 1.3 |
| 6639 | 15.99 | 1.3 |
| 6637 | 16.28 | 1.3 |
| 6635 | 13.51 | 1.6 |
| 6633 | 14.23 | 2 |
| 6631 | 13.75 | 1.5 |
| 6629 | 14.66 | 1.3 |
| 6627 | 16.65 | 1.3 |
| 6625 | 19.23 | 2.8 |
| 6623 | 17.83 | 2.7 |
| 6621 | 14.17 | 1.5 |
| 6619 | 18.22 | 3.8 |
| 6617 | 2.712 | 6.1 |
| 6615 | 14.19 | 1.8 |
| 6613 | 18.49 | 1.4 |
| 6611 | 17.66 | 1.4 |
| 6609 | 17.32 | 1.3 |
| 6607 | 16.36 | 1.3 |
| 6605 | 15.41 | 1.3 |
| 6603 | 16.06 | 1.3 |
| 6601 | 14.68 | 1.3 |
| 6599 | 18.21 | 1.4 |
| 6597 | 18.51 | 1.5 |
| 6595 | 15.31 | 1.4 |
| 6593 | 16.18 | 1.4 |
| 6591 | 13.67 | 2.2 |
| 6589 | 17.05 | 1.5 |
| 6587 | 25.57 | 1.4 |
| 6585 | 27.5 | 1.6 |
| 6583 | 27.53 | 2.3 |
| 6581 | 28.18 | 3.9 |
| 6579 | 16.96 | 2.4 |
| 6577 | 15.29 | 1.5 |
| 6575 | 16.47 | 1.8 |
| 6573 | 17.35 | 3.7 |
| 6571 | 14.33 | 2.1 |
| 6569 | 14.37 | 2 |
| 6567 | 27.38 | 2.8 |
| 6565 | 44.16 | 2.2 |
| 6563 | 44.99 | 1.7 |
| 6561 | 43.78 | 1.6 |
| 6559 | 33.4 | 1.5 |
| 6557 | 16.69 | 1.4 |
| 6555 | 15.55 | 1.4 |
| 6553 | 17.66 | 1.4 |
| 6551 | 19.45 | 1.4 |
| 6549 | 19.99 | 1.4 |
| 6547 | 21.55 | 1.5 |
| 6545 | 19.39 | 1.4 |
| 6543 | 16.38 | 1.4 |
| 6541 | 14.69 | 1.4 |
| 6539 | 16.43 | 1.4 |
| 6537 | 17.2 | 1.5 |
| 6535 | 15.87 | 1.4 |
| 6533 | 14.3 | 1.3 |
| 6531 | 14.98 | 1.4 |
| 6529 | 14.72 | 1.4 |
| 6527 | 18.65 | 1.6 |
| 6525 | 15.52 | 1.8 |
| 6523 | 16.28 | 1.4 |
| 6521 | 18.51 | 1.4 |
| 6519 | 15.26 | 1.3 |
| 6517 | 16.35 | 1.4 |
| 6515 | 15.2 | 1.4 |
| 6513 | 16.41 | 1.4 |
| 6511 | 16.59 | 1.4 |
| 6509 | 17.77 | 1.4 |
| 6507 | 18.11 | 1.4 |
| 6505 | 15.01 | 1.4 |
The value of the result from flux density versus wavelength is 3.3 angstrom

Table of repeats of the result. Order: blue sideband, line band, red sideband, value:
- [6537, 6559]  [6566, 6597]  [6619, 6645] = -3.7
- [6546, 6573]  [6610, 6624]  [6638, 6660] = 3.2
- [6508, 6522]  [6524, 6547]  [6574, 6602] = 1.3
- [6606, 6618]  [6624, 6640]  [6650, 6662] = -0.8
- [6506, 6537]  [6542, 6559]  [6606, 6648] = -3.3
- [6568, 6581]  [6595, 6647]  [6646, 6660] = 1.3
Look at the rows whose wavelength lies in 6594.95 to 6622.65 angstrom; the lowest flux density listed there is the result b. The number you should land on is 2.712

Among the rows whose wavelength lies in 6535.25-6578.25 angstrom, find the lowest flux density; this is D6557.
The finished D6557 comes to 14.33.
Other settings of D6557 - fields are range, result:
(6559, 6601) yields 13.67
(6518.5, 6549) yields 14.3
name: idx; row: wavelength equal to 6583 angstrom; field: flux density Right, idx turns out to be 27.53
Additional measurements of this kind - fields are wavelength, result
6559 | 33.4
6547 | 21.55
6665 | 15.85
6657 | 16.25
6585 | 27.5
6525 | 15.52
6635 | 13.51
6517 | 16.35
